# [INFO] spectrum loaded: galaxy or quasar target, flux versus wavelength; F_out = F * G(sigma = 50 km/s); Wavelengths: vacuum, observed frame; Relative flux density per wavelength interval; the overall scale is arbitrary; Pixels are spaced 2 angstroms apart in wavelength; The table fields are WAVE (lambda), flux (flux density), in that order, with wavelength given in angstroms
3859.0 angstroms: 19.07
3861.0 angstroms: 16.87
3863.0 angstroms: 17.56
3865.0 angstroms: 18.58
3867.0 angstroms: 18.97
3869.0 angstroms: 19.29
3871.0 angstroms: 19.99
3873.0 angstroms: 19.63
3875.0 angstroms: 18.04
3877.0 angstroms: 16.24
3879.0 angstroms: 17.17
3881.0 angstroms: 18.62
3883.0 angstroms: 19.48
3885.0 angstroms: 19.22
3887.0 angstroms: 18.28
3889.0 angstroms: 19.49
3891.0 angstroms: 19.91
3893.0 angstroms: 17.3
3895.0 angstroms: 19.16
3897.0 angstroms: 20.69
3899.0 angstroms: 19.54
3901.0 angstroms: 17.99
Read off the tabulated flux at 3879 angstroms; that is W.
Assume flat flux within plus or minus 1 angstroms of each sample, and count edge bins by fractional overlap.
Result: 17.17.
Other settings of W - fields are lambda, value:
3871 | 19.99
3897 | 20.69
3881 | 18.62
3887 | 18.28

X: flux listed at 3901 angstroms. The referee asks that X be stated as 17.99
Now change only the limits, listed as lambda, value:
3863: 17.56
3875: 18.04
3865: 18.58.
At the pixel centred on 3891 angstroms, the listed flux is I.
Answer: 19.91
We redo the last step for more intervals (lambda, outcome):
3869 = 19.29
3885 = 19.22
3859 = 19.07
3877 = 16.24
